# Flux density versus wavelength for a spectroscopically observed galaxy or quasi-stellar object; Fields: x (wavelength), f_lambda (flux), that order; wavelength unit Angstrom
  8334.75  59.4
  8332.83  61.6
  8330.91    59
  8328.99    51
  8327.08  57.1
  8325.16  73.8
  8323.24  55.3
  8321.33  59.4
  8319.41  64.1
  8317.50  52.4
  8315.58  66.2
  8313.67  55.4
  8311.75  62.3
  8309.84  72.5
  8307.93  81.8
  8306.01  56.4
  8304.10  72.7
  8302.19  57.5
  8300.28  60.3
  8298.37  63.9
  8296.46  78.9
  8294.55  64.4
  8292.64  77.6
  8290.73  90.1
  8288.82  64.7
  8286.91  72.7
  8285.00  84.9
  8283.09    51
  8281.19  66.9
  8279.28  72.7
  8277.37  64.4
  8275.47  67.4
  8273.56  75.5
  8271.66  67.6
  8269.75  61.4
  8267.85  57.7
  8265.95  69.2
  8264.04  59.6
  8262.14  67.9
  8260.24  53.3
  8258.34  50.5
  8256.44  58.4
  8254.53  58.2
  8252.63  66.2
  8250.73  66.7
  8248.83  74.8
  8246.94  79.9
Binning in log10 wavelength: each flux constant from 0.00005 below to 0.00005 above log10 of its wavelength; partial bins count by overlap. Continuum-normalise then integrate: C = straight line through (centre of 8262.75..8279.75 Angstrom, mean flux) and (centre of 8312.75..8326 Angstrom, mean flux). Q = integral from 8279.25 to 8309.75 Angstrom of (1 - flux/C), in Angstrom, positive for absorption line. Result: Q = -3.0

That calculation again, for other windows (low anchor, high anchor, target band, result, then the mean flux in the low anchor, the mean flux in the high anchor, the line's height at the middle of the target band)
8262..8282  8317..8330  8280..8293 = -1.6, 66.3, 59.3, 64.3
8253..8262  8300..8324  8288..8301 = -2.3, 56.9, 62.9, 61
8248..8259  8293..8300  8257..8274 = 0.6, 62.6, 69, 64.4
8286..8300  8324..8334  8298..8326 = 1.1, 72.6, 60.4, 66.1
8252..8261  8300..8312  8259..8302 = -4.0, 57.1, 66.8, 61.8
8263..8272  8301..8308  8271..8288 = -1.5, 62.8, 65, 63.5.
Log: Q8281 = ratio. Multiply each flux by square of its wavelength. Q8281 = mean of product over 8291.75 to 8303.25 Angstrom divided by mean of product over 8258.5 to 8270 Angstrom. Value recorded 1.11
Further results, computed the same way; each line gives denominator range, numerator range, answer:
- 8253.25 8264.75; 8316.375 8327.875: 1.06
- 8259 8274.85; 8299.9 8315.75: 1.03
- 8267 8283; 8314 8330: 0.92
